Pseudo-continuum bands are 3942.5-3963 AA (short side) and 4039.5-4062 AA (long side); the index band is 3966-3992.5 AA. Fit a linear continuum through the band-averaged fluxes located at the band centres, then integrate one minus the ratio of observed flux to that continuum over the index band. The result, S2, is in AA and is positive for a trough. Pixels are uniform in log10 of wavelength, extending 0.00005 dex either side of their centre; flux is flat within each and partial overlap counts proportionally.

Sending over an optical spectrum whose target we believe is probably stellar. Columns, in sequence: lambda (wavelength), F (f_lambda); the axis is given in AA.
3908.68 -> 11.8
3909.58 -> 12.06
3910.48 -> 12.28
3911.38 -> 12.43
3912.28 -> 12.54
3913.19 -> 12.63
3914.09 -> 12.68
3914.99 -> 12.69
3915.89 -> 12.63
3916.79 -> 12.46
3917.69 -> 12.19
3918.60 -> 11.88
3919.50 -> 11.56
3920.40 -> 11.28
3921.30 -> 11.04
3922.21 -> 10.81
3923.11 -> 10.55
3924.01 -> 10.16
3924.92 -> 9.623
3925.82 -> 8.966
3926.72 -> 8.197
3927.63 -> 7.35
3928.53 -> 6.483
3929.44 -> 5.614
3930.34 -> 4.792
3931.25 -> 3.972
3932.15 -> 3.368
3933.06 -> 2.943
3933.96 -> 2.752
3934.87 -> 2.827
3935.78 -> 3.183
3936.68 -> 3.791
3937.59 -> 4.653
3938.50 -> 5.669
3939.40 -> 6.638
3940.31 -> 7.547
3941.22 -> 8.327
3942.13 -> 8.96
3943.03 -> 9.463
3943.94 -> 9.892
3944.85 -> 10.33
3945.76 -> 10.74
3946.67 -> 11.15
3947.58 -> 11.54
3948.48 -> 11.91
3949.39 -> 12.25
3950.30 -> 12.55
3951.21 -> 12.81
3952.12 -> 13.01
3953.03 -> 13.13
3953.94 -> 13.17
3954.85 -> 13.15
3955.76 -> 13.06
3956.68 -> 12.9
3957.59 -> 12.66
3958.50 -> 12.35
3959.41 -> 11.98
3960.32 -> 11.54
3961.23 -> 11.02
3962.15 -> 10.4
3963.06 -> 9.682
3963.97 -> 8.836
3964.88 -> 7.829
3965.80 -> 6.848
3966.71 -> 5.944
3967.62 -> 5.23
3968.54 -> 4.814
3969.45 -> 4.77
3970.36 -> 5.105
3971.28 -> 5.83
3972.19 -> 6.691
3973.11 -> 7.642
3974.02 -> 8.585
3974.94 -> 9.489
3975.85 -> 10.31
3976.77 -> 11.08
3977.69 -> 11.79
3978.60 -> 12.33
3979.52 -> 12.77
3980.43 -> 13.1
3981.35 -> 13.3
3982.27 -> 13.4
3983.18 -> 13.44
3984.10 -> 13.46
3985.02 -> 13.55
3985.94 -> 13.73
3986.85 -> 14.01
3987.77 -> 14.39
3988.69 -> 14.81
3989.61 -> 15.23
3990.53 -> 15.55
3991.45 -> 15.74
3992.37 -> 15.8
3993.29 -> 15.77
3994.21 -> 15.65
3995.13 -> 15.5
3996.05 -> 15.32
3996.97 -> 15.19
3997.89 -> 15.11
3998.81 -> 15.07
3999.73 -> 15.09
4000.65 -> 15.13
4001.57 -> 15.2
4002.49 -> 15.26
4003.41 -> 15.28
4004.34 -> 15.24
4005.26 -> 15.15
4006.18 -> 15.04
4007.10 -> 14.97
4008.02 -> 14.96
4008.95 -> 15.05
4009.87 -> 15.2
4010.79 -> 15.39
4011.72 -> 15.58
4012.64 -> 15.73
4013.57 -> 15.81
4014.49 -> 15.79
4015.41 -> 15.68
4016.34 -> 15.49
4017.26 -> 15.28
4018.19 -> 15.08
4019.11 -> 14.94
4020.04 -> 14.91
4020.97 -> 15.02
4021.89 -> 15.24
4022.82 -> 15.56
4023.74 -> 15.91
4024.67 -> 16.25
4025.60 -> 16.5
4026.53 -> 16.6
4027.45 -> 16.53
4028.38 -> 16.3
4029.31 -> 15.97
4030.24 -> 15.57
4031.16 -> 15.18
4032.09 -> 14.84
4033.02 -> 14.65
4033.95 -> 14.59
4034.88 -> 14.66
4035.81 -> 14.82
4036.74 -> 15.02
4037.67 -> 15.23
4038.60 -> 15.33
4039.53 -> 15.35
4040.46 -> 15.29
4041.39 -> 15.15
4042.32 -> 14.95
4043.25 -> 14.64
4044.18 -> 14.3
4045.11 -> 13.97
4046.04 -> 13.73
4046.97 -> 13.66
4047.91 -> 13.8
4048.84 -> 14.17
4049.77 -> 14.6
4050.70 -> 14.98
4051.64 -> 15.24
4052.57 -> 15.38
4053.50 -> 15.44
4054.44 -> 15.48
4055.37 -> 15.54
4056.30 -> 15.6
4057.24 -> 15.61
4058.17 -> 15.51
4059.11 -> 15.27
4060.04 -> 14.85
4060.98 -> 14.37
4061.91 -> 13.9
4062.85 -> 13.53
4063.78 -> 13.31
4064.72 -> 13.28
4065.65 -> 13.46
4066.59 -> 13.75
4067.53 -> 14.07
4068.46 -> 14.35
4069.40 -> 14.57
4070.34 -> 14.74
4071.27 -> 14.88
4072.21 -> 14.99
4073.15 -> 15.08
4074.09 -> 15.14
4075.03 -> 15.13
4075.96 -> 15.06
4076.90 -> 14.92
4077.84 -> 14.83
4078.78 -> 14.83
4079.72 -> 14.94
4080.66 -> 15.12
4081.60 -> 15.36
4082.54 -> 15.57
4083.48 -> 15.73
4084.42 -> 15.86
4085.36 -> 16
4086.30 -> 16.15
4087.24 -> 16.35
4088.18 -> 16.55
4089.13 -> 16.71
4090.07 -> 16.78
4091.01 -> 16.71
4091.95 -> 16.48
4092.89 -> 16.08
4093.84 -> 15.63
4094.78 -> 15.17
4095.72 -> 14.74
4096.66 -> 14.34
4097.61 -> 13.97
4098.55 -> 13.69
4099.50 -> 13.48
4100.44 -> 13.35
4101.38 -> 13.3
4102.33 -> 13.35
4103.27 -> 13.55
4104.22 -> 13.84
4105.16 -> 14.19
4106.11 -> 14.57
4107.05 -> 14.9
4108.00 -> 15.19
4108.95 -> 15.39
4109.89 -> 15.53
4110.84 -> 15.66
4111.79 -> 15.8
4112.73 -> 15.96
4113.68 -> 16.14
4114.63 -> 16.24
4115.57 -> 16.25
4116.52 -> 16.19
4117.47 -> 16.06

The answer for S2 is 3.5 AA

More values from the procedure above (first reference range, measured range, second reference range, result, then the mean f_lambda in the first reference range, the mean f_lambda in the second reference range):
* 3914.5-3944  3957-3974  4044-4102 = 2.27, 7.92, 14.9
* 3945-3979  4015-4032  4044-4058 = -2.93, 10.1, 14.8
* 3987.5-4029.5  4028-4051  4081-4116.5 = 0.84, 15.4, 15.3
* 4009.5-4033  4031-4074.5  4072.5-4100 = 2.28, 15.6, 15.4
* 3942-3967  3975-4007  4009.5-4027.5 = -1.33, 11.1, 15.6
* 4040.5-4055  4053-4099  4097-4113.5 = -1.65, 14.7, 14.5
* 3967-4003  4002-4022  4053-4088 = -3.14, 12.4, 15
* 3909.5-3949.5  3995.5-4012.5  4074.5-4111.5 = -4.99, 8.94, 15.1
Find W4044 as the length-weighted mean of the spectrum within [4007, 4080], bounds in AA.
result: 15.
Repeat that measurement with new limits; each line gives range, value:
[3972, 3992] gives 12.6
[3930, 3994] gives 10.1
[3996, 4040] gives 15.4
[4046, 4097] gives 15.1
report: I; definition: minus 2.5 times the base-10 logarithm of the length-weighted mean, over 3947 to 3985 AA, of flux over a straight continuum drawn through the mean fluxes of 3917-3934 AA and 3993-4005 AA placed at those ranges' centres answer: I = 0.14 mag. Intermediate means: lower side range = 8.27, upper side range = 15.3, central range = 10.6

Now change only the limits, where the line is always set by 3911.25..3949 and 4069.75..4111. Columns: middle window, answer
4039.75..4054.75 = -0.101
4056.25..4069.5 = -0.025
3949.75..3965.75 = -0.186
